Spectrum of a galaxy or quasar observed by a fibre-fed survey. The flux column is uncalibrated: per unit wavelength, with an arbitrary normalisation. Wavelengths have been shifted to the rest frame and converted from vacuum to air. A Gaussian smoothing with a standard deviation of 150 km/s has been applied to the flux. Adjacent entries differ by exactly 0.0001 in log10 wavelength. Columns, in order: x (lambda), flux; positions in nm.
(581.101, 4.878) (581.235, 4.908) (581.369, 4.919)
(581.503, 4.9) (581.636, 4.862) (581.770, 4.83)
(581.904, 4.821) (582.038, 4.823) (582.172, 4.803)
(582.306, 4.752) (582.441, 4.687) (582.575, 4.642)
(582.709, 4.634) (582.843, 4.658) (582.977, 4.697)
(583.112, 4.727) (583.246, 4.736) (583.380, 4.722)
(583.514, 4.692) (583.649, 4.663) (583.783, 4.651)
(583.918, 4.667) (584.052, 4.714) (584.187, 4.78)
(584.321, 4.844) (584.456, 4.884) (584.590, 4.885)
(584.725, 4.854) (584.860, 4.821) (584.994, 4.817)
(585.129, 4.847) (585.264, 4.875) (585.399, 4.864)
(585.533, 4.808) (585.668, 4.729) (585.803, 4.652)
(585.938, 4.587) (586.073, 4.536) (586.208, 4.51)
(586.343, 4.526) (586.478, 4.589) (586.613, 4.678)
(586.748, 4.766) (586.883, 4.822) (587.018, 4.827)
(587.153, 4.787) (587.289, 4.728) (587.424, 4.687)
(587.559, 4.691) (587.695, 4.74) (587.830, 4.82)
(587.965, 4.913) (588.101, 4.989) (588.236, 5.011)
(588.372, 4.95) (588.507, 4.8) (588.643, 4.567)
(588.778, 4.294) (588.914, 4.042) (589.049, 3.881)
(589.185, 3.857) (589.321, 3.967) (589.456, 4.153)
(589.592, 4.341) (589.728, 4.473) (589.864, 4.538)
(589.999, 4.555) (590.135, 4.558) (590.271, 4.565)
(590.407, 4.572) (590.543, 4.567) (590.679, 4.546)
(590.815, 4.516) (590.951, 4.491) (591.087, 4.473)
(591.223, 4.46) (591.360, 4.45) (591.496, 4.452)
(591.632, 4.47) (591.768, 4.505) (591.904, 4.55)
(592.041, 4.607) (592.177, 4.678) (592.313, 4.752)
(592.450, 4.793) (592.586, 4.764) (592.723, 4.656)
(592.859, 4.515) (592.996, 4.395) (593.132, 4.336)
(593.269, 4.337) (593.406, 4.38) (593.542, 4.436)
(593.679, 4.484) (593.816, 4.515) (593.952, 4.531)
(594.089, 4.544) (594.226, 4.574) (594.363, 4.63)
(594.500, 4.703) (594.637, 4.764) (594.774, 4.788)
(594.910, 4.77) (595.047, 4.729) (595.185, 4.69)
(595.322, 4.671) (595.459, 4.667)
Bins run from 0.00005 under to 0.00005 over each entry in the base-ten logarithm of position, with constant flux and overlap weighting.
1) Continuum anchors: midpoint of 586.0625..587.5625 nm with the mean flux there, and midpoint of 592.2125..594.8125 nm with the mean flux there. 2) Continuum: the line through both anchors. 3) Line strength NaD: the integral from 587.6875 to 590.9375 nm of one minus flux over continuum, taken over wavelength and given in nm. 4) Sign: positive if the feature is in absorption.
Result 0.10 nm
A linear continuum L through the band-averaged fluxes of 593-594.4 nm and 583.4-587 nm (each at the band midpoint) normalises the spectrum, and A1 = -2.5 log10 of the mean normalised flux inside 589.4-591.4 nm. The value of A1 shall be 0.02 mag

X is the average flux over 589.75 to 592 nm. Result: 4.52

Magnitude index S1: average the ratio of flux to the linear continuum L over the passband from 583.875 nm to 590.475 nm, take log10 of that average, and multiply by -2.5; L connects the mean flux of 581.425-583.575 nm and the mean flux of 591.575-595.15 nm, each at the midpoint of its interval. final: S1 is 0.01 mag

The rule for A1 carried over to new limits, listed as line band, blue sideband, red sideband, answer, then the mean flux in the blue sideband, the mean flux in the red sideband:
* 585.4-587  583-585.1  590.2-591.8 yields 0.00 mag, 4.76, 4.51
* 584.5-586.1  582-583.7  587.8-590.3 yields -0.04 mag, 4.71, 4.48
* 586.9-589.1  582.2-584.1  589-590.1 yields -0.08 mag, 4.69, 4.24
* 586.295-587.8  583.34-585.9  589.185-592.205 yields -0.02 mag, 4.78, 4.46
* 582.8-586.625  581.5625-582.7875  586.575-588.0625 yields 0.01 mag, 4.76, 4.77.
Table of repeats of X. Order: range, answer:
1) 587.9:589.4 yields 4.48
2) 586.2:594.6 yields 4.55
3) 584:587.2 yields 4.75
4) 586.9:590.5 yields 4.55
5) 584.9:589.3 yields 4.66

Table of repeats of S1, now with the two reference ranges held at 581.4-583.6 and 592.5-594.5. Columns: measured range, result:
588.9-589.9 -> 0.112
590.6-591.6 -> 0.020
